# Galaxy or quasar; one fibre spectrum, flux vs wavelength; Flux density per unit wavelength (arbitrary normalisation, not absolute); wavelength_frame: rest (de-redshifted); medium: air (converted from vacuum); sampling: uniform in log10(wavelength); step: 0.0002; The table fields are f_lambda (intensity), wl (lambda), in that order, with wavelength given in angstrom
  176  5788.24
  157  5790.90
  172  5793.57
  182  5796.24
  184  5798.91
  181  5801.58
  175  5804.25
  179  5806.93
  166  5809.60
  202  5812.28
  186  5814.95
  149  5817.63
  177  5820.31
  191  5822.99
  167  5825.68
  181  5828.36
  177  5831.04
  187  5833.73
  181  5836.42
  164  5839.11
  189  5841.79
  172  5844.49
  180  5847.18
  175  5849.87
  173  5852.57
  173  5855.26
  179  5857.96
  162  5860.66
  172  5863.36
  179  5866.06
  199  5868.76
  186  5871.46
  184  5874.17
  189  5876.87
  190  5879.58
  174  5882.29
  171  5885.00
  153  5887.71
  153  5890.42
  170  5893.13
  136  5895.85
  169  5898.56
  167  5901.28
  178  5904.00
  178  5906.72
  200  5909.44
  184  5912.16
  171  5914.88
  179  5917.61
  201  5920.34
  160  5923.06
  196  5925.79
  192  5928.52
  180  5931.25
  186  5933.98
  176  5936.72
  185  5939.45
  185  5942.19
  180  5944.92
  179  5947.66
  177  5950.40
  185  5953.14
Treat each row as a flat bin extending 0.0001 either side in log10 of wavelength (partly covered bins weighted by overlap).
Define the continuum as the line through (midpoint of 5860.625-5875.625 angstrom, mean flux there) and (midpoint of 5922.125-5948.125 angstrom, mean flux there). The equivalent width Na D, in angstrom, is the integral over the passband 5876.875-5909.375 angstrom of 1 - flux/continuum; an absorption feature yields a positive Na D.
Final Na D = 2.3 angstrom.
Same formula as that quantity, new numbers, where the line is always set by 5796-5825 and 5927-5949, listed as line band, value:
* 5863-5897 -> 1.37 angstrom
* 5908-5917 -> -0.11 angstrom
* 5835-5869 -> 0.78 angstrom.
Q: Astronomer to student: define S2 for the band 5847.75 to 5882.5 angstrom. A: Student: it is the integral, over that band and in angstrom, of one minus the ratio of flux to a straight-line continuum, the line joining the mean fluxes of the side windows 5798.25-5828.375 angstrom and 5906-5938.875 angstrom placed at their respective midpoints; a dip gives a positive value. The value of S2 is 0.2 angstrom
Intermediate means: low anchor 178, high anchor 184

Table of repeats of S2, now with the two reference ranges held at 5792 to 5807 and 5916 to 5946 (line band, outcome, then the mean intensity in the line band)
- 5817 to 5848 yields 0.50 angstrom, 177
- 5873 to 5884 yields -0.14 angstrom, 184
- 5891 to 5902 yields 1.37 angstrom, 160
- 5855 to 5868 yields 0.48 angstrom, 174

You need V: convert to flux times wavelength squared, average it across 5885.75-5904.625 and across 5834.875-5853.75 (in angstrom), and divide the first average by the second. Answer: 0.9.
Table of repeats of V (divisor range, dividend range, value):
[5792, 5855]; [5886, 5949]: 1.03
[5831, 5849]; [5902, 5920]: 1.05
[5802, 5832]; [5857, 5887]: 1.03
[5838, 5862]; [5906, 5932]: 1.08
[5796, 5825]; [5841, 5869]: 1.00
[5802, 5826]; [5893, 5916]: 1.00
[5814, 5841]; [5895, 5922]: 1.03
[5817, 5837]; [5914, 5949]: 1.07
